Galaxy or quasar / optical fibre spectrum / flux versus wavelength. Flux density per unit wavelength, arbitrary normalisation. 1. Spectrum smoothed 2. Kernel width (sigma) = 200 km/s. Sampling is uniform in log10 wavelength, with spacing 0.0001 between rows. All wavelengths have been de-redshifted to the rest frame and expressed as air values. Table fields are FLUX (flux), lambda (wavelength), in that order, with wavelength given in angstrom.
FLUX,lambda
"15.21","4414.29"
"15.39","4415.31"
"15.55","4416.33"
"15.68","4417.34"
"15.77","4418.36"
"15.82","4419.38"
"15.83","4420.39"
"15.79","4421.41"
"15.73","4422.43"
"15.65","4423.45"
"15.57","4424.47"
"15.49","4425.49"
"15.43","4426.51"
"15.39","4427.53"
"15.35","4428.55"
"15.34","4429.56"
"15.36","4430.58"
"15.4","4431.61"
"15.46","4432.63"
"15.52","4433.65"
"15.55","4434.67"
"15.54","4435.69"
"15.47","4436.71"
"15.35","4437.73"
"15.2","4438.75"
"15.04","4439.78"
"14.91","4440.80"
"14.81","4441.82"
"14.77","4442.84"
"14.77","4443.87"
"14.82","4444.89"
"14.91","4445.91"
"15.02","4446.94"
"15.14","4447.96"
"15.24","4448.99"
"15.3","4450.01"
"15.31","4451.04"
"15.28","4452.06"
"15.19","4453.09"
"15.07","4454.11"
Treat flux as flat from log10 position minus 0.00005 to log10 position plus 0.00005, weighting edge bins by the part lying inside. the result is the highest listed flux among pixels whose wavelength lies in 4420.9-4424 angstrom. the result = 15.79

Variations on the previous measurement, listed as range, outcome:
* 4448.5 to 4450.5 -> 15.3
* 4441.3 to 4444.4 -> 14.81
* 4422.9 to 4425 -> 15.65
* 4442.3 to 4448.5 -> 15.14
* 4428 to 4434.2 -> 15.52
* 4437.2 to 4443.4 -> 15.35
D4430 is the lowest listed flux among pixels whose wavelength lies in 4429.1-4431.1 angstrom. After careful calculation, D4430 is 15.34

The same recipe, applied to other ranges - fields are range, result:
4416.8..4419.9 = 15.68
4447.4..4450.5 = 15.14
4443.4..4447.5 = 14.77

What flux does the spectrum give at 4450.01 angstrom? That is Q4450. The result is 15.3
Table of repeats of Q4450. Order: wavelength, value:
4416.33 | 15.55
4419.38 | 15.82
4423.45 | 15.65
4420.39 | 15.83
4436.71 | 15.47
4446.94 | 15.02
